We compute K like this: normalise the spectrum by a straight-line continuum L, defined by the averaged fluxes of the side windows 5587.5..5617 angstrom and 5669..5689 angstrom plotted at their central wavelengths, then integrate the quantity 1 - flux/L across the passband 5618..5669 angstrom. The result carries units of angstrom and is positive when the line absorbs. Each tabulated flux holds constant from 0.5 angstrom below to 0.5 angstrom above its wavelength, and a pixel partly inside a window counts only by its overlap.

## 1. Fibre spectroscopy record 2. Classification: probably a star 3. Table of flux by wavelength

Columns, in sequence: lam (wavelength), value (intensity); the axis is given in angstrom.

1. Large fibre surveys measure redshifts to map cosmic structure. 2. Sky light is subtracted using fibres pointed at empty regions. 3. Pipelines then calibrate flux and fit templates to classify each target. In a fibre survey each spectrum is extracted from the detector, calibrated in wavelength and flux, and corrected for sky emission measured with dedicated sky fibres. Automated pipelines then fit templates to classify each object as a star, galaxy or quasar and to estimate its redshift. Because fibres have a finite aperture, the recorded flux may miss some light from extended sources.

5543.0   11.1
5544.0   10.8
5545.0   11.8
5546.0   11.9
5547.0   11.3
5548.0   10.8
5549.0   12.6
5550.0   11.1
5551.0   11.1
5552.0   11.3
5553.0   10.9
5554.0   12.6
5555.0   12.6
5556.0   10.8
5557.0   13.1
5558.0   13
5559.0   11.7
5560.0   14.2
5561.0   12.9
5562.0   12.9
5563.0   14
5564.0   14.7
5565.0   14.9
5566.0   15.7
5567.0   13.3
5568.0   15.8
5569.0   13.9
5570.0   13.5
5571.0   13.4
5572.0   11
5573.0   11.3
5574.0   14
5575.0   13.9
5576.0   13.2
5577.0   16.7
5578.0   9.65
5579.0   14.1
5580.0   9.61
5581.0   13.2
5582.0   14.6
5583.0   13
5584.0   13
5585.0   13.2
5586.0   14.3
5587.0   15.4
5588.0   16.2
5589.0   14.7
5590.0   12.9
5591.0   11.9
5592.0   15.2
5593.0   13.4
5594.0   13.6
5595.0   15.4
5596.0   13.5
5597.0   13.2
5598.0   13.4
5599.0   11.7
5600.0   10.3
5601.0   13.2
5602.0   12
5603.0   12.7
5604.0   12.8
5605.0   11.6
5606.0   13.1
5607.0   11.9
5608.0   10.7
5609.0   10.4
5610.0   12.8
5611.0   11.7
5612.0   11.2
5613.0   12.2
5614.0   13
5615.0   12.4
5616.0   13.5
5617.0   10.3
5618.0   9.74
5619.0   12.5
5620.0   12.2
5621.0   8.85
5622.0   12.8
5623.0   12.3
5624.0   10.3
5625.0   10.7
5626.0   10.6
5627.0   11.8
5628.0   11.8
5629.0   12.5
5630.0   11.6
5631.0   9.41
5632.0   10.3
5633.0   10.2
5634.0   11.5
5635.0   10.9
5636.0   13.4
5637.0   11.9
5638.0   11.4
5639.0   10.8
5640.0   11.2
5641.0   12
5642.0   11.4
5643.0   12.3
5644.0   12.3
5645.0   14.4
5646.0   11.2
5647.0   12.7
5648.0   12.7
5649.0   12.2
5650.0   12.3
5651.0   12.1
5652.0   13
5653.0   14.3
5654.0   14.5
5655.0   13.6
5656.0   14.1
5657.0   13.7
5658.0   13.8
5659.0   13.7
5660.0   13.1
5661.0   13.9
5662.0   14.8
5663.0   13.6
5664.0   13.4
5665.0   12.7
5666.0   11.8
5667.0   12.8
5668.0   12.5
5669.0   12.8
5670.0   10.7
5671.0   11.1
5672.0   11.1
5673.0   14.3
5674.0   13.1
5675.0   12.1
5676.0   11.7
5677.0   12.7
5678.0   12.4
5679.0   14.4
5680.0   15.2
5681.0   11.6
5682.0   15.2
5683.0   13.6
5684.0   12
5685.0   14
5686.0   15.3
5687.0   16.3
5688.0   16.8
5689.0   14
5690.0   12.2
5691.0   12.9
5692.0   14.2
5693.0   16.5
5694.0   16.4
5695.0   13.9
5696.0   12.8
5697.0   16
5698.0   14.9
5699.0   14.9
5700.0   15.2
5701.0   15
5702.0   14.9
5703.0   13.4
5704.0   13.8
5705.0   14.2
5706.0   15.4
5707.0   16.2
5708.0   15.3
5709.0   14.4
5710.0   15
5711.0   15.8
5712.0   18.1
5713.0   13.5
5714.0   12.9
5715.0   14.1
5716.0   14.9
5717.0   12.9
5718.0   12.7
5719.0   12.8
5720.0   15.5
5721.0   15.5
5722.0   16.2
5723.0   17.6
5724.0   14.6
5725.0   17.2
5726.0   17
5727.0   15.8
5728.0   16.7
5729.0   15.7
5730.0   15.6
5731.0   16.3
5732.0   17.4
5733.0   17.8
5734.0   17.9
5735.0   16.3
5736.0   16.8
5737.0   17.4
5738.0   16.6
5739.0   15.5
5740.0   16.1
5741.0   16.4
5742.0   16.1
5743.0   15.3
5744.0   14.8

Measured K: 3.2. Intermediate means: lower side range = 12.7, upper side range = 13.3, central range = 12.3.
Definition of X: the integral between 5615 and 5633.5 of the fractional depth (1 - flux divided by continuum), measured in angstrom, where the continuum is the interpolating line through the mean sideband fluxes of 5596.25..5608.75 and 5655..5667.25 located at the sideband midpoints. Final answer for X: 2.1 angstrom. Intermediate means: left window 12.2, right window 13.5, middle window 11.2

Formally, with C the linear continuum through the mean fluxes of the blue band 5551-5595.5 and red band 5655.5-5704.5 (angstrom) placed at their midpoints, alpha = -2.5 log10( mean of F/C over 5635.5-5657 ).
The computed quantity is 0.08 mag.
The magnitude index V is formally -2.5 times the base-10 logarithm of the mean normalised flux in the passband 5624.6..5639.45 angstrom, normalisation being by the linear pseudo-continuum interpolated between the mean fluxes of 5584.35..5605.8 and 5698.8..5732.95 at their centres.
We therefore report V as 0.23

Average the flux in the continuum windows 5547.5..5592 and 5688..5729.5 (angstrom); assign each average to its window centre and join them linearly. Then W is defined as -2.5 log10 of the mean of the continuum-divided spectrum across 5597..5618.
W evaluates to 0.14 mag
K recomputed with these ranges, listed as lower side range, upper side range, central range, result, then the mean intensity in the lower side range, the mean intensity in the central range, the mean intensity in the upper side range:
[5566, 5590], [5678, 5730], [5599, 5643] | 7.5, 13.6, 11.6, 14.8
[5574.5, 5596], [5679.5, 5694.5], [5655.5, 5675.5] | 1.8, 13.7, 13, 14.4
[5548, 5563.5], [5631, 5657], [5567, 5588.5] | -2.1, 12.3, 13.5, 12.2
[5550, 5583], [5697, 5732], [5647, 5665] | 1.1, 13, 13.4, 15.2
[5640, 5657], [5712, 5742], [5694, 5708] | 0.0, 12.8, 14.7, 15.8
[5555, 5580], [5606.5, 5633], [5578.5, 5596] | -1.6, 13.3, 13.7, 11.4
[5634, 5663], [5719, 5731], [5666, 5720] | 2.5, 12.8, 14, 16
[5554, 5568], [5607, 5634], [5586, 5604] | -1.7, 13.4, 13.5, 11.4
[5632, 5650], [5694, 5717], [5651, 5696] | -0.7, 11.9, 13.5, 14.8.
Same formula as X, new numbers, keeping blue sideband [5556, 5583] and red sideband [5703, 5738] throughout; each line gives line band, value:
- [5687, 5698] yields 0.3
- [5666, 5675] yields 1.6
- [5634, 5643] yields 1.7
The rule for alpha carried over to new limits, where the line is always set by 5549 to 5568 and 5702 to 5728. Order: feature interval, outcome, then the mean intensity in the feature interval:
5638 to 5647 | 0.17 mag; 12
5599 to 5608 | 0.12 mag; 12.1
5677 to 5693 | 0.04 mag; 14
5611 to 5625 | 0.18 mag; 11.6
